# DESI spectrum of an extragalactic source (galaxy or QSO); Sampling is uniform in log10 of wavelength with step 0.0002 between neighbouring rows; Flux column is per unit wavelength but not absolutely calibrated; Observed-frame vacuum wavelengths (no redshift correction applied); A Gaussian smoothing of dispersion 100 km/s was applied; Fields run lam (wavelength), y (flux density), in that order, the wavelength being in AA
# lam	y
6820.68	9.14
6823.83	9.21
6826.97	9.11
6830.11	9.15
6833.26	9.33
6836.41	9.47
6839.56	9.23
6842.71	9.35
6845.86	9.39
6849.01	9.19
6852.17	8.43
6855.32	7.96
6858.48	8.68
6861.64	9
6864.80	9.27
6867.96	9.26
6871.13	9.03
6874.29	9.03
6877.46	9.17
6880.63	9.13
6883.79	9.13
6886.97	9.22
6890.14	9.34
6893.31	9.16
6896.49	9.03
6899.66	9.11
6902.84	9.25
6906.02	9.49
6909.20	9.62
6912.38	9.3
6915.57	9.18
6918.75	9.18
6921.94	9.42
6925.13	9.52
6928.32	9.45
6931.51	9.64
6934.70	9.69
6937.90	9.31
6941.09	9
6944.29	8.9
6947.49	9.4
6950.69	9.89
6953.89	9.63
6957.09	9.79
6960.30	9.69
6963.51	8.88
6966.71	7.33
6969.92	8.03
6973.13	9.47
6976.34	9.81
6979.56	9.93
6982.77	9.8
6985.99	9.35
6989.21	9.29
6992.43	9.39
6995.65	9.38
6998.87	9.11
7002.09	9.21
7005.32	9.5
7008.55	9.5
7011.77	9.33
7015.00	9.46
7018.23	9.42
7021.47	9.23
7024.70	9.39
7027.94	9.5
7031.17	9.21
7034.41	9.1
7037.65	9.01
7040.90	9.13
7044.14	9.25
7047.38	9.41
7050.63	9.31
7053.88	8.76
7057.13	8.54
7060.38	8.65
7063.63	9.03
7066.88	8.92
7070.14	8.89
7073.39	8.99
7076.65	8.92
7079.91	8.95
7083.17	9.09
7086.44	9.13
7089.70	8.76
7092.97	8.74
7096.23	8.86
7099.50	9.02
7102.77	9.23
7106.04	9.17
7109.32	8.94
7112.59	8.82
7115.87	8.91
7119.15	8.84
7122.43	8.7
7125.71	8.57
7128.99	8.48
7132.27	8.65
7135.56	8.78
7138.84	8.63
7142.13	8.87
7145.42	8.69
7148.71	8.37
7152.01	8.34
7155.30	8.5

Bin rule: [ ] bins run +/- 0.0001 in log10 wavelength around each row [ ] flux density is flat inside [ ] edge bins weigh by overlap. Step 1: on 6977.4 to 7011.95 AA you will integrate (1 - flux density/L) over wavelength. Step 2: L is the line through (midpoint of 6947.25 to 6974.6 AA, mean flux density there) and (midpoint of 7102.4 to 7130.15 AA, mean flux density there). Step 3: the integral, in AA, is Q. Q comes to -1.5 AA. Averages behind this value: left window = 9.11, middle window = 9.45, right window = 8.84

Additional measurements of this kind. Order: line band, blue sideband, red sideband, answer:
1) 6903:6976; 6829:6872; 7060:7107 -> -2.1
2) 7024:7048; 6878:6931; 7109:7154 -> -0.8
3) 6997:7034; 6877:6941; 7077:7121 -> -0.9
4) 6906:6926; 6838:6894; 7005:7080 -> -0.7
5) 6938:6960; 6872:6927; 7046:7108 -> -0.7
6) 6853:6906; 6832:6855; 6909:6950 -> 1.0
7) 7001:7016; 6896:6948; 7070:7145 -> -0.5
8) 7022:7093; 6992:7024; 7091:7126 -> 0.7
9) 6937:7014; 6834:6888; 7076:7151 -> -2.9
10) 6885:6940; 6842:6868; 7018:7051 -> -1.9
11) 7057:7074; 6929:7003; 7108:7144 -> 0.2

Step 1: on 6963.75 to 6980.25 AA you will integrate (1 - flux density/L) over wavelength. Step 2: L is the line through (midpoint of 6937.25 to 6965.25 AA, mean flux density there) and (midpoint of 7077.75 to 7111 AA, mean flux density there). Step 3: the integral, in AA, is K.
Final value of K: 0.8 AA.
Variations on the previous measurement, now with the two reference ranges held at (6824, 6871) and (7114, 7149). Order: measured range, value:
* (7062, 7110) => -1.2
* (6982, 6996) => -0.9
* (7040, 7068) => -0.6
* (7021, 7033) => -0.7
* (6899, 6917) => -0.7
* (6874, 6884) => -0.1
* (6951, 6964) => -1.0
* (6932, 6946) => -0.5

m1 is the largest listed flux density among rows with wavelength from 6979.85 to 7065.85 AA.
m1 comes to 9.8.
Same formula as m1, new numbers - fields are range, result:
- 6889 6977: 9.89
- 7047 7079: 9.41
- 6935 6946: 9.31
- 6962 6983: 9.93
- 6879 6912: 9.62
